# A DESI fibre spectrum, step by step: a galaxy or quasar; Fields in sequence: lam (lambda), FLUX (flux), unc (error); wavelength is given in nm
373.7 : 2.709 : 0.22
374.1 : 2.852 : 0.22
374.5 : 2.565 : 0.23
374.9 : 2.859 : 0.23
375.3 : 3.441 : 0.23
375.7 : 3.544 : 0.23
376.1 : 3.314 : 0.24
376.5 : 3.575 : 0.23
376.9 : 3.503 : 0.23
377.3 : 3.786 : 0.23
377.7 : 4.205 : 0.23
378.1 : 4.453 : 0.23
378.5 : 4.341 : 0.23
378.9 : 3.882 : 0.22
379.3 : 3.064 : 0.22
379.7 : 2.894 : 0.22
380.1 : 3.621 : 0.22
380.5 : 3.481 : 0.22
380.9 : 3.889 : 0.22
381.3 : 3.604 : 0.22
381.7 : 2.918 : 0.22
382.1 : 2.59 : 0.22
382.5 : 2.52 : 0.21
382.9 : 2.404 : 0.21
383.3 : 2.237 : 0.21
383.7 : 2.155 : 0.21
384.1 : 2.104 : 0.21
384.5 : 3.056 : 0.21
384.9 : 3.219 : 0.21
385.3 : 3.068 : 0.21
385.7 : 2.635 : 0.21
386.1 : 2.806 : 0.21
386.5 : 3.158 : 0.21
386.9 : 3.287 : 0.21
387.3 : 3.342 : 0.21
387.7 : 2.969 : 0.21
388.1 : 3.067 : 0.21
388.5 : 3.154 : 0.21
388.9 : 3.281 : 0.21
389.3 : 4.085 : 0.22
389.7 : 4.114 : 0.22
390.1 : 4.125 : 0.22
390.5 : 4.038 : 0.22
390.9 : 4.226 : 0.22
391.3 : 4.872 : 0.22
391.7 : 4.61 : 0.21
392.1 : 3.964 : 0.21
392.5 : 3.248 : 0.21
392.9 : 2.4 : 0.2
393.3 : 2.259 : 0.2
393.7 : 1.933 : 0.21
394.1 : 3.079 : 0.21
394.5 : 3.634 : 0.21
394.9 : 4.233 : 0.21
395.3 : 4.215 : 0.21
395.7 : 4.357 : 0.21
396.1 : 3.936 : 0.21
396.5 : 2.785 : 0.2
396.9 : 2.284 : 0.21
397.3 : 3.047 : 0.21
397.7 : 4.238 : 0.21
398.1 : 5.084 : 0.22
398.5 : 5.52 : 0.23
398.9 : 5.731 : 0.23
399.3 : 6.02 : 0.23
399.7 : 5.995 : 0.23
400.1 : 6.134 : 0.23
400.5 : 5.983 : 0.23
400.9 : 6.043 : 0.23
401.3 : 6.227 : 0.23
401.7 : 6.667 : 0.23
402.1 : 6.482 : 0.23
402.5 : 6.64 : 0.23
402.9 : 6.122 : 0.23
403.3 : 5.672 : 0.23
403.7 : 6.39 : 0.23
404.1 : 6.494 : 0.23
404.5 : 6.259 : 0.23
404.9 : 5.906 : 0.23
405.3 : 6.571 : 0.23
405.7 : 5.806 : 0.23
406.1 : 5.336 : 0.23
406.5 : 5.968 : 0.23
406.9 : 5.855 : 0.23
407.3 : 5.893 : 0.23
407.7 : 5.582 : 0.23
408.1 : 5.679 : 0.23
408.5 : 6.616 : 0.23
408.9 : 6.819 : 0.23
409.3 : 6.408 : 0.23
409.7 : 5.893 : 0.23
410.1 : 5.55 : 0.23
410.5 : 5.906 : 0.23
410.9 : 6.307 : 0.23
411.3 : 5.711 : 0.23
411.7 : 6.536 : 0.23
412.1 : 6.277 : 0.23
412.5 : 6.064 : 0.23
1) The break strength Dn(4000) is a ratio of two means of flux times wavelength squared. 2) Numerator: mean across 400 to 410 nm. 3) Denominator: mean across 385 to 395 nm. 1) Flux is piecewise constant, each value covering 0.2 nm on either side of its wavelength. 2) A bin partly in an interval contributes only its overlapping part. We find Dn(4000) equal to 1.94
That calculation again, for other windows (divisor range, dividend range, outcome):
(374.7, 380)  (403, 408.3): 1.91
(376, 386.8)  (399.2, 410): 2.16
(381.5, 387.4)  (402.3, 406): 2.48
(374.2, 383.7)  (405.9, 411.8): 2.11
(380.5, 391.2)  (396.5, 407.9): 1.94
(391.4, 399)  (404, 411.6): 1.73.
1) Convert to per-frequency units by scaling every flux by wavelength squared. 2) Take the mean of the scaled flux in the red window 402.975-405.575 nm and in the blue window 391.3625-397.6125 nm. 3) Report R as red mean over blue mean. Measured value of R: 1.9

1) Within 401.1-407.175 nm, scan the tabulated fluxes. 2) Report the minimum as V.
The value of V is 5.336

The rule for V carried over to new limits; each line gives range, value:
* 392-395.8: 1.933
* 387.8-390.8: 3.067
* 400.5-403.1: 5.983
